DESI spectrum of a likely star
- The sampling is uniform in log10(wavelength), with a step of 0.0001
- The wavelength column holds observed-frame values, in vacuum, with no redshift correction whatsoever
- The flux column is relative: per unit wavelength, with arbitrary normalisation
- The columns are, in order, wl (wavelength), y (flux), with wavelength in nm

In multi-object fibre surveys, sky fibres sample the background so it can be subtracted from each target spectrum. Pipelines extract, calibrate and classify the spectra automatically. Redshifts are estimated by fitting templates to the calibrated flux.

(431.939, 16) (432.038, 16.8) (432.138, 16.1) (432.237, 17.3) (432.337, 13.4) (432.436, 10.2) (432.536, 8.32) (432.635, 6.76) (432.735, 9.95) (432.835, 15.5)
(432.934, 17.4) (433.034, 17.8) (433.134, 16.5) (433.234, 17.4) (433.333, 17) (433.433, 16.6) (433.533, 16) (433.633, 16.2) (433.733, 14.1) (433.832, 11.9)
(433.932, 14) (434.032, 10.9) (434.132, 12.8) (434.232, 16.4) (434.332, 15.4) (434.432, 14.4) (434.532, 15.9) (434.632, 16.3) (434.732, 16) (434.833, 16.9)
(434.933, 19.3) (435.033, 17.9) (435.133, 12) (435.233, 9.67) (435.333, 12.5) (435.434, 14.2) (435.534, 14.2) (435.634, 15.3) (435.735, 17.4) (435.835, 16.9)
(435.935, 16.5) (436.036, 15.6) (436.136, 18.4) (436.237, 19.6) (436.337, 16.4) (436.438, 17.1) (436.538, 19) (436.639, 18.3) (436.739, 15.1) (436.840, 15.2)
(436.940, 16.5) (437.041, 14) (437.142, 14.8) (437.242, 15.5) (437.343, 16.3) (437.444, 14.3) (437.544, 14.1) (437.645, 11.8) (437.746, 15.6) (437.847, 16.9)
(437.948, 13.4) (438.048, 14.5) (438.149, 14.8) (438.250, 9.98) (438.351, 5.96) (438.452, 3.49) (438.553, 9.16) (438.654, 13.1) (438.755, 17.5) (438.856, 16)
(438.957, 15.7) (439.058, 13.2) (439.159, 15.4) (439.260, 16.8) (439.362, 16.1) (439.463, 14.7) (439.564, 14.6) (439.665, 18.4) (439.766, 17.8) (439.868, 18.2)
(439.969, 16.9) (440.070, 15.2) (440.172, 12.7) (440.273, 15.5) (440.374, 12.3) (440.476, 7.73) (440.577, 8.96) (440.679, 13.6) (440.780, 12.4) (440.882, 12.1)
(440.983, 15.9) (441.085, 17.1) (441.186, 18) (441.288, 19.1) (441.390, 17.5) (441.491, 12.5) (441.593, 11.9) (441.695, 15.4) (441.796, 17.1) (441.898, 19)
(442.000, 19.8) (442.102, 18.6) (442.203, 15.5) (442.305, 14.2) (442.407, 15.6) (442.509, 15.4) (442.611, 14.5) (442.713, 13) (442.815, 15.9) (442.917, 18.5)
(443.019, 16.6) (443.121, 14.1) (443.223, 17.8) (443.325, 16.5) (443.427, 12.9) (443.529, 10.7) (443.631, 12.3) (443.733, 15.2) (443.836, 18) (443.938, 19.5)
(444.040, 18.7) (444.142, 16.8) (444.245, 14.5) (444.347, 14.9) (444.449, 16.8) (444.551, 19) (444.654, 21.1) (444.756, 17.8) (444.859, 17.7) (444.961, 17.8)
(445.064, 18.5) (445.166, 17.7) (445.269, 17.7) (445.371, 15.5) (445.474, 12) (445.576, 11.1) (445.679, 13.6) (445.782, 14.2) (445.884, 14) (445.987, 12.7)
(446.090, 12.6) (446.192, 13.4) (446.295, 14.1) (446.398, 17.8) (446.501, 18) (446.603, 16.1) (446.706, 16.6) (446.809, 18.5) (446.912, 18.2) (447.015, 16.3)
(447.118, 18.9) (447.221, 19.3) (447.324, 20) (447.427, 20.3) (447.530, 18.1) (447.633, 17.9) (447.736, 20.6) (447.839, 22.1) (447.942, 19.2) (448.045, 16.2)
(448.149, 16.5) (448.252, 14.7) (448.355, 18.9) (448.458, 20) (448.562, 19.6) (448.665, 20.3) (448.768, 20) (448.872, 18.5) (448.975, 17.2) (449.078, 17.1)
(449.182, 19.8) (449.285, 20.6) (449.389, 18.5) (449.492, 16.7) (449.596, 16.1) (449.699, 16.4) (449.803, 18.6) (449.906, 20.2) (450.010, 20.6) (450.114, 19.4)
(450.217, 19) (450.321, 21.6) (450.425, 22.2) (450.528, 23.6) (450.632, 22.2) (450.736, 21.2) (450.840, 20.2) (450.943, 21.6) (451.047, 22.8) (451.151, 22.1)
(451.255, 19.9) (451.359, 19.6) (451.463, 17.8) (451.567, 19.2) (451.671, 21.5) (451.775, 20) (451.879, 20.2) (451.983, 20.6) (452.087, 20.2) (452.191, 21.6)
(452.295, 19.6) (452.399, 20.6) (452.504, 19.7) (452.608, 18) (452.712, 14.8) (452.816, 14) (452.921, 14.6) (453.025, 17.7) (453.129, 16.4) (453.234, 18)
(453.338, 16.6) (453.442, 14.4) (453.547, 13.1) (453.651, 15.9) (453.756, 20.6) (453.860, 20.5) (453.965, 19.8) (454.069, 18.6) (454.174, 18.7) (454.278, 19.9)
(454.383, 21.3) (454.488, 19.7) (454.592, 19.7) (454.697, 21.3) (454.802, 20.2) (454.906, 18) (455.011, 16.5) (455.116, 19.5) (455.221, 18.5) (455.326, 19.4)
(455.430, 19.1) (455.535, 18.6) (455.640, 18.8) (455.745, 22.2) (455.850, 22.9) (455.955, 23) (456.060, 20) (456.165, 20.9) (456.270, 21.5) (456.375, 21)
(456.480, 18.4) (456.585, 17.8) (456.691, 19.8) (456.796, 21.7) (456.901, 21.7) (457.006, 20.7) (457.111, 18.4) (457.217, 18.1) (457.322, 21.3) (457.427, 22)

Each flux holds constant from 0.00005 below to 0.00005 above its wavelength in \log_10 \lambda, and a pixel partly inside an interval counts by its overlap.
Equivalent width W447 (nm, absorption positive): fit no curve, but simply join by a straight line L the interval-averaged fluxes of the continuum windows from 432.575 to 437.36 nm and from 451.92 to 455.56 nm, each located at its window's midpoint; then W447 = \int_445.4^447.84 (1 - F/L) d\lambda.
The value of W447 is 0.13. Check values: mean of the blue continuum 15.4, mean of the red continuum 18.5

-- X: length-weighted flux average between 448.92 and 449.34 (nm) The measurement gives 18.7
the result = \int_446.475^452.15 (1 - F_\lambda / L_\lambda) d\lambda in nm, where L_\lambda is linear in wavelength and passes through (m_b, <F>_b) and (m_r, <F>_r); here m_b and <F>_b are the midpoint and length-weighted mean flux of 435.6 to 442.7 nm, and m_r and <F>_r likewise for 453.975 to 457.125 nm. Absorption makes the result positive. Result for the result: -0.38 nm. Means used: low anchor 15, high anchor 19.9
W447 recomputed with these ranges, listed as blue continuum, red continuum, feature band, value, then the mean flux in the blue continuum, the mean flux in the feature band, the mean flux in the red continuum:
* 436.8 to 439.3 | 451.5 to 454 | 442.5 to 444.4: -0.02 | 13.7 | 15.6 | 18.2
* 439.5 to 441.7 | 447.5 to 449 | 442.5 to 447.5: 0.23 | 14.7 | 16.2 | 18.7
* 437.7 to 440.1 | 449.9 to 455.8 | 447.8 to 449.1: -0.05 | 14.3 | 18.5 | 19.3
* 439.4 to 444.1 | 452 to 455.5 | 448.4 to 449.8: -0.11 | 15.4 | 18.5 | 18.4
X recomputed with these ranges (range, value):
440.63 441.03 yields 13.5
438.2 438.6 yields 7.12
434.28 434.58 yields 15.2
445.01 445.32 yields 17.9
